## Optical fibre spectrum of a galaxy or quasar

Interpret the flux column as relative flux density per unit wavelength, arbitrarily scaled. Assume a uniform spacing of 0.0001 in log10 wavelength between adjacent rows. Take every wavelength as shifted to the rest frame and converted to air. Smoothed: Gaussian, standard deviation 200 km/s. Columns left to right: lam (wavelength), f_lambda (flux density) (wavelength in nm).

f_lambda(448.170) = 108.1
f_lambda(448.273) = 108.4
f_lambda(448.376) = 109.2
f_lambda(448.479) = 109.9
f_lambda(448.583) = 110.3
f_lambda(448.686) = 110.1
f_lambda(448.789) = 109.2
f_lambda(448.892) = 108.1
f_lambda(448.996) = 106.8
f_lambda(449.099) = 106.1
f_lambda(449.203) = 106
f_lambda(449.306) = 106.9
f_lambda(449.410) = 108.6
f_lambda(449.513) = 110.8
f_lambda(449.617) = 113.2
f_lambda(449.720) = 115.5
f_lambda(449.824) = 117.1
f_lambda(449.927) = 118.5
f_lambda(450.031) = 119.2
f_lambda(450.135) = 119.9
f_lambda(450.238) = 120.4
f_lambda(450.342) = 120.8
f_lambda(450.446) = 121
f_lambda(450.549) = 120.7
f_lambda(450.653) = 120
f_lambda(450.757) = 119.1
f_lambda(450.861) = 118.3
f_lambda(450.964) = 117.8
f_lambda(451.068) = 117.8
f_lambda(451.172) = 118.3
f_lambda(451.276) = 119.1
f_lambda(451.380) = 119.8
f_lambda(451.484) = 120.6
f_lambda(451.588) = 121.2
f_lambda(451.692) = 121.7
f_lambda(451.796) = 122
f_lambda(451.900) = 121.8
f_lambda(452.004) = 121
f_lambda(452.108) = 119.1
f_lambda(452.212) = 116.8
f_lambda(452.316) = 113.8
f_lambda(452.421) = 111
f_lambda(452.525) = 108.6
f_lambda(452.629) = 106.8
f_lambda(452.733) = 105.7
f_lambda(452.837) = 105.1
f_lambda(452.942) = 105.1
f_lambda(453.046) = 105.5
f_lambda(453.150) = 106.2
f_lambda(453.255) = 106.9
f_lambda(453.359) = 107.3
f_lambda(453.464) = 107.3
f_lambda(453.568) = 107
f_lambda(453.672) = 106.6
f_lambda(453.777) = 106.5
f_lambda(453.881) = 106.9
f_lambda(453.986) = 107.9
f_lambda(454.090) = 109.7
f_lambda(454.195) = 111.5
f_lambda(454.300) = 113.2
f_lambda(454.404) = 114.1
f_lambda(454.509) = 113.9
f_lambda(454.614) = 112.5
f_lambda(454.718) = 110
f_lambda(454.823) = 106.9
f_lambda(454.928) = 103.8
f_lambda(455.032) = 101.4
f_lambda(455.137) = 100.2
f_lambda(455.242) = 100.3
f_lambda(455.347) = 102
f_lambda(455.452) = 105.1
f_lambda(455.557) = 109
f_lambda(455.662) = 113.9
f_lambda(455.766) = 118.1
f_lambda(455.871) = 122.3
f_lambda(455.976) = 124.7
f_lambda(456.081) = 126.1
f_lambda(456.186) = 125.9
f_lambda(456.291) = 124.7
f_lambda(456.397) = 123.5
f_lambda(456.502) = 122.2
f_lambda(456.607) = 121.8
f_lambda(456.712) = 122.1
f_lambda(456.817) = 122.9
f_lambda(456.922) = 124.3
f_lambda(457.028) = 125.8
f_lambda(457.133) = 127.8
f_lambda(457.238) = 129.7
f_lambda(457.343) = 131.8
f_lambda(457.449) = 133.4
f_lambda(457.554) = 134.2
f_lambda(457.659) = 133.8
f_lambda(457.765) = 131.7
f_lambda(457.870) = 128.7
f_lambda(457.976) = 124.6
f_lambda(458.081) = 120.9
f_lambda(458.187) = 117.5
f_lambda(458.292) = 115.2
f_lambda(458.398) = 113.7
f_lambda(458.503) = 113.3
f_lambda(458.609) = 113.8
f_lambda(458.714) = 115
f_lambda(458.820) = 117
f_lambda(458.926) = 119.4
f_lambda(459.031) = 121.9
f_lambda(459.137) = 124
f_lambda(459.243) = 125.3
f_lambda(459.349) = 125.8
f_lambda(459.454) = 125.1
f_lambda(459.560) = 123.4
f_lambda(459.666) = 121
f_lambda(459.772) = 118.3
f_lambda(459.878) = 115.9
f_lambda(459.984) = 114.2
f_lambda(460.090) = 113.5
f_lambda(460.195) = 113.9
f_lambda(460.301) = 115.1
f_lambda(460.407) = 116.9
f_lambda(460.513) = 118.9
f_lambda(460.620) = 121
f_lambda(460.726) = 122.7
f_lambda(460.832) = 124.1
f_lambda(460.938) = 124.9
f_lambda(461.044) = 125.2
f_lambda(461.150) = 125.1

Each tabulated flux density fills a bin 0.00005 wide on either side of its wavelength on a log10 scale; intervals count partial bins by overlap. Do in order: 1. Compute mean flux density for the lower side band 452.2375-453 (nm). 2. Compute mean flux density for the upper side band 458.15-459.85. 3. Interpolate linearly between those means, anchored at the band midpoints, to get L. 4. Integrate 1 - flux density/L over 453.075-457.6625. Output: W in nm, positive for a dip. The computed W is -0.09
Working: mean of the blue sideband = 108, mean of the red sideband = 119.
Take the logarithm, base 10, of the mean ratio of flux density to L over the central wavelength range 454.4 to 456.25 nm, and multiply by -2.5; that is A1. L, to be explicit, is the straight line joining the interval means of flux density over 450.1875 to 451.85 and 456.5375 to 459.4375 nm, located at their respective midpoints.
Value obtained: 0.097 mag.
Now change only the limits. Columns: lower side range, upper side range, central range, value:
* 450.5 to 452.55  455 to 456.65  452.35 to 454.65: 0.08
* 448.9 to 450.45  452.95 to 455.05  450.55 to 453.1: -0.05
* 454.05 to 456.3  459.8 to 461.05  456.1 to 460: -0.07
